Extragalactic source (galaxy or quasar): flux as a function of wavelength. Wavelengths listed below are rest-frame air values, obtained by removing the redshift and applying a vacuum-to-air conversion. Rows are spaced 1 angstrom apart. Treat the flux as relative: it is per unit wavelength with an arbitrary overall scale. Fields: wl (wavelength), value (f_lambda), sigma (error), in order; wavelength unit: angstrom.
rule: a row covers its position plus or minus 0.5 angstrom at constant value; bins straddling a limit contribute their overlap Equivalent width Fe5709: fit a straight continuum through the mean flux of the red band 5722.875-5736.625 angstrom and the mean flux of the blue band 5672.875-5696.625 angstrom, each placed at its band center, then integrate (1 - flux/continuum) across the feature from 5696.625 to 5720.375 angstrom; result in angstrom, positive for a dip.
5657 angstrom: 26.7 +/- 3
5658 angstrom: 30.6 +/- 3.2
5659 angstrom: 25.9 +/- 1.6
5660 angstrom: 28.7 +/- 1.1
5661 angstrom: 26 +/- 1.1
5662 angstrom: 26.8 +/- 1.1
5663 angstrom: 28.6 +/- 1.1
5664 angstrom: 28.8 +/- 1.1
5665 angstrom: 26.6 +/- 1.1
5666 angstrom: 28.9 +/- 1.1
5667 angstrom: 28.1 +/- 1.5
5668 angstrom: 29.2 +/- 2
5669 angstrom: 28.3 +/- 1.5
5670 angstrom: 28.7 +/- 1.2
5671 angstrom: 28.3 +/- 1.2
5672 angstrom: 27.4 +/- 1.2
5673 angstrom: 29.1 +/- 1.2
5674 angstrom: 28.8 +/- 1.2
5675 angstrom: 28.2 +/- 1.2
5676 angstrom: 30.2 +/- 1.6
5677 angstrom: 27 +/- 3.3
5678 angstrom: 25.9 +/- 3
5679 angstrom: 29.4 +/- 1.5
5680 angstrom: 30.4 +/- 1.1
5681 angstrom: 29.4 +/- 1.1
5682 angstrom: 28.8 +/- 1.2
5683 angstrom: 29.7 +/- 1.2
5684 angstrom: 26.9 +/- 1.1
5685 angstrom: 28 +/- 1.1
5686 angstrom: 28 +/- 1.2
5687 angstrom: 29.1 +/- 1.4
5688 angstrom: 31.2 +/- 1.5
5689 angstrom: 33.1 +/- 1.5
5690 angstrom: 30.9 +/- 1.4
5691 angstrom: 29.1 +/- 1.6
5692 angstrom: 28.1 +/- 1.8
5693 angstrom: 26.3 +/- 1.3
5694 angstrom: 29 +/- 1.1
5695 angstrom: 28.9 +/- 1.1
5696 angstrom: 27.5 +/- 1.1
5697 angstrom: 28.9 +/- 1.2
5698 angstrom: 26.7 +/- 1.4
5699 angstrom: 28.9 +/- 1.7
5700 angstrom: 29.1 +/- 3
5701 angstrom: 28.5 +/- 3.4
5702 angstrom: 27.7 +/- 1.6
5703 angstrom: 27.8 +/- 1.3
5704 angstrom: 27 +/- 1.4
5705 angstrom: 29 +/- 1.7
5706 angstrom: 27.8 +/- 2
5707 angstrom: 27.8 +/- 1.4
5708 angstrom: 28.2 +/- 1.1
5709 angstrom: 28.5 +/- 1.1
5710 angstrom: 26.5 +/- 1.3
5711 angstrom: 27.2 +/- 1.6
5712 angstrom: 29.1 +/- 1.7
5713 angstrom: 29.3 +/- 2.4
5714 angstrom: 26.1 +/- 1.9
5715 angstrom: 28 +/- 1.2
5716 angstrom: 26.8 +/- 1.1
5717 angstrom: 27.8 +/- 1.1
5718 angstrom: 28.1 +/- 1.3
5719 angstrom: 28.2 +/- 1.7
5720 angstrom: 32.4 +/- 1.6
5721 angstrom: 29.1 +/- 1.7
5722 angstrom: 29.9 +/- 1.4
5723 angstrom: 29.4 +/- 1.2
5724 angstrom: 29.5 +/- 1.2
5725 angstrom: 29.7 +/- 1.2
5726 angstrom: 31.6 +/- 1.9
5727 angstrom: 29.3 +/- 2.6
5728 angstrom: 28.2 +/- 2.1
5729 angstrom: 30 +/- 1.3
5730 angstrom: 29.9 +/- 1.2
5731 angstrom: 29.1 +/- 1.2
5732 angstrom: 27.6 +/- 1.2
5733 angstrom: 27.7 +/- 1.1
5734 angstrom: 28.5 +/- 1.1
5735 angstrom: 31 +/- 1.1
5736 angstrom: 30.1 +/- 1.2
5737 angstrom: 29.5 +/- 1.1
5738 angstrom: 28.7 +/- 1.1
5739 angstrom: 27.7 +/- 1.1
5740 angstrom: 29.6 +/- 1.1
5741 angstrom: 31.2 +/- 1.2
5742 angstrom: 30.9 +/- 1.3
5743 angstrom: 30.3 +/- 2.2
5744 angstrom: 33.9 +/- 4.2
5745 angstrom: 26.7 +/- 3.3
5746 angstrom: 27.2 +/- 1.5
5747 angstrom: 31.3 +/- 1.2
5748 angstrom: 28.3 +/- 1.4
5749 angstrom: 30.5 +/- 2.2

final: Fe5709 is 0.8 angstrom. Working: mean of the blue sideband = 28.9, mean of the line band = 28.1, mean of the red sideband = 29.4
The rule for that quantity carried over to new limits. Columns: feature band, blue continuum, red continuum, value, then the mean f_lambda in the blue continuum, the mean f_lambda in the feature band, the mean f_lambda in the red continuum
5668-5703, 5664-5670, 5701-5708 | -0.7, 28.3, 28.7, 27.9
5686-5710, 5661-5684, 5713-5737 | 0.1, 28.4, 28.6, 29.1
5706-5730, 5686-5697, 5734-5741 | 0.5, 29.2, 28.7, 29.5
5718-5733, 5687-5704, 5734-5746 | 0.0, 28.8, 29.5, 29.8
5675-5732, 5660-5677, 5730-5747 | 0.2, 28.2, 28.7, 29.4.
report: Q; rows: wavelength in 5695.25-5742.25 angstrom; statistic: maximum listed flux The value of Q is 32.4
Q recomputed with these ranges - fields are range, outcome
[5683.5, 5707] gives 33.1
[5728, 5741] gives 31.2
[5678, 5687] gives 30.4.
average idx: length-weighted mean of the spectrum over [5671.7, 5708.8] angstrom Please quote 28.6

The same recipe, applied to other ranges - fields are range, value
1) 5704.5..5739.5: 28.8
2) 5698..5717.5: 27.9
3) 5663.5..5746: 28.8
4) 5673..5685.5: 28.6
